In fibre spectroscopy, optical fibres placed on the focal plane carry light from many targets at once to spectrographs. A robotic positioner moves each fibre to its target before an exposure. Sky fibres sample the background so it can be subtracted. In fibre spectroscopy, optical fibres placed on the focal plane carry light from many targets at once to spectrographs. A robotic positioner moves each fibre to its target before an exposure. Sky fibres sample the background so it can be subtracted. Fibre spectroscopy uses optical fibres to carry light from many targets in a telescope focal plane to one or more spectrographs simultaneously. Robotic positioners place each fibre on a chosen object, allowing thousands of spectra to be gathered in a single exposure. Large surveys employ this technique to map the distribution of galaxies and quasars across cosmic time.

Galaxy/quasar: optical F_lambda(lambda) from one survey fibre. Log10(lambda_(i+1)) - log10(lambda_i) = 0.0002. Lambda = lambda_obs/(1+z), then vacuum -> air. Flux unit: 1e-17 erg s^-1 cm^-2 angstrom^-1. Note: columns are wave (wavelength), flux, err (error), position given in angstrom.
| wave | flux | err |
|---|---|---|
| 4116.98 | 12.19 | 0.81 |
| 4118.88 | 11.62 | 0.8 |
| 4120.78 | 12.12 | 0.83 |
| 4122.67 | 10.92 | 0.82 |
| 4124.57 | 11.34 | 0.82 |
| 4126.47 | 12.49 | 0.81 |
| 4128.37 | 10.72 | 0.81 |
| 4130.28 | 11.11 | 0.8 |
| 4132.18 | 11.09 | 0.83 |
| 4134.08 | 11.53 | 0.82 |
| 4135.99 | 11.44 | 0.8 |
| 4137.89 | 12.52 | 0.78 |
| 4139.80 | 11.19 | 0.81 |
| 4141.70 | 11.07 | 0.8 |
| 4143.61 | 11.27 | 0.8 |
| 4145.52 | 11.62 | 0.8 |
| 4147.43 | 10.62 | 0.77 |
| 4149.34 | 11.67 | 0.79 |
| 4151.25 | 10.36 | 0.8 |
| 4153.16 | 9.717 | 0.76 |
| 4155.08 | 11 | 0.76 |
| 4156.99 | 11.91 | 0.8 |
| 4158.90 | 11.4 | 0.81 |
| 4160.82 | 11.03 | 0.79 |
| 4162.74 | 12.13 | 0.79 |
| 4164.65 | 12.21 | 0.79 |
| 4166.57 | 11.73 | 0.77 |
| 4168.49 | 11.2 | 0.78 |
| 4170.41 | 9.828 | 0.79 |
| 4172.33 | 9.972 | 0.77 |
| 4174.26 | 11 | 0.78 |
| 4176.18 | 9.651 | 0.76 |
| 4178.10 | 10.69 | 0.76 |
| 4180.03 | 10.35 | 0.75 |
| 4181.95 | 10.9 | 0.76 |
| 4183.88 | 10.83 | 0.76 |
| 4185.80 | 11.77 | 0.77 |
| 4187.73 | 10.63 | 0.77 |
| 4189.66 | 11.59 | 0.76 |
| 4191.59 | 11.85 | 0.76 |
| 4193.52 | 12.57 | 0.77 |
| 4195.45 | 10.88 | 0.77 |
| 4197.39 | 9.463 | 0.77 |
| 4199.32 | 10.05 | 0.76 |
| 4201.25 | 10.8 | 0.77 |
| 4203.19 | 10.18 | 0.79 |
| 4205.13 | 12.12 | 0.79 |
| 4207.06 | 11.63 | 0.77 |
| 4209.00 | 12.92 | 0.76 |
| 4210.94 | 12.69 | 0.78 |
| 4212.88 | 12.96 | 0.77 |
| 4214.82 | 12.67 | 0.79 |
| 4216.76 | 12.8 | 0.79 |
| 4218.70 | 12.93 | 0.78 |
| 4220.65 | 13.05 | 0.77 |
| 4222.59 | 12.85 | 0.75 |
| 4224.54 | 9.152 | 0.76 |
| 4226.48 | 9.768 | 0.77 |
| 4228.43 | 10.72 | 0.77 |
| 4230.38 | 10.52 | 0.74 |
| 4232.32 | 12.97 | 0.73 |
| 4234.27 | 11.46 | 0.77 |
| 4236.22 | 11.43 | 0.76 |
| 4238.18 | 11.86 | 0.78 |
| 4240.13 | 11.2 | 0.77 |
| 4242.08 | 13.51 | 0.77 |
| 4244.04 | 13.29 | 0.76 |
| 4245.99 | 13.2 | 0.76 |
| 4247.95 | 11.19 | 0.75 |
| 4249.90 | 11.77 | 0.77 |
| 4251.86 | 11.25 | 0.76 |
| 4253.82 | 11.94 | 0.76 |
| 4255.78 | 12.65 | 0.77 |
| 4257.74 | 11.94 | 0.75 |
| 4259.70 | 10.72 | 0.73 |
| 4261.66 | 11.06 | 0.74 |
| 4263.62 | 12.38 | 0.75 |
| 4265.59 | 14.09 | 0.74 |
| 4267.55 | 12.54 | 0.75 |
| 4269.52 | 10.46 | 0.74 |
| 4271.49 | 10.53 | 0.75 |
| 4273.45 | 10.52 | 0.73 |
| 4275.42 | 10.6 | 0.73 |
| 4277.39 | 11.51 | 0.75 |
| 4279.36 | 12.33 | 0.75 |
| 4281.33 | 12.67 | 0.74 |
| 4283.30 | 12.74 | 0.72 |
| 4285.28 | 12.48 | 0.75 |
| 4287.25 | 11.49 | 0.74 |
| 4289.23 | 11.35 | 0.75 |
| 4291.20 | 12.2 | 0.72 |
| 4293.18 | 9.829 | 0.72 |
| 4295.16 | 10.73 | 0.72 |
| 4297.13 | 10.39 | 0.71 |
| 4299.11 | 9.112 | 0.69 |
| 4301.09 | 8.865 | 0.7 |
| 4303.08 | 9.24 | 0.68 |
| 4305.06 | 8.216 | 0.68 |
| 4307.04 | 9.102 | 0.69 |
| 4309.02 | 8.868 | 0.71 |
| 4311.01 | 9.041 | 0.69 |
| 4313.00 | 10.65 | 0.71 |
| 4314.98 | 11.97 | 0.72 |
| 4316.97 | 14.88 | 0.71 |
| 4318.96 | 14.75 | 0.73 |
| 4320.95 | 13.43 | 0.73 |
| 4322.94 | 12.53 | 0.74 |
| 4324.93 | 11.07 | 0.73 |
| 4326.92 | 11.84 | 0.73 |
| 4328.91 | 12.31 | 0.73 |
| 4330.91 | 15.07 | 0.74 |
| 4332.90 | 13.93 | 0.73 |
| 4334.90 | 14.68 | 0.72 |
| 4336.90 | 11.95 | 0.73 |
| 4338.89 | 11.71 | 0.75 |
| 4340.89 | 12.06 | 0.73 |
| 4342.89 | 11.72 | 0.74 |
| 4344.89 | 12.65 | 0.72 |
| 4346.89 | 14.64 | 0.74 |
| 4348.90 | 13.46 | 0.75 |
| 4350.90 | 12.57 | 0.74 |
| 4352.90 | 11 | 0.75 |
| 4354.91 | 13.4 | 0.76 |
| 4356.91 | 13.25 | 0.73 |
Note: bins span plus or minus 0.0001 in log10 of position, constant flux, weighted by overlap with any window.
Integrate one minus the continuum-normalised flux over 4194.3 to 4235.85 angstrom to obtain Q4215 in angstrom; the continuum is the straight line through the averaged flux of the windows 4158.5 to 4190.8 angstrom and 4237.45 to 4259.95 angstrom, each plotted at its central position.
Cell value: 0.1 angstrom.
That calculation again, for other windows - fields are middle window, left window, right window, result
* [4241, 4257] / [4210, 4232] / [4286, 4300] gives -1.2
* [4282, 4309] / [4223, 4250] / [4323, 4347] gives 4.1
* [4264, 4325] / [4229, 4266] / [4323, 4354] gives 5.5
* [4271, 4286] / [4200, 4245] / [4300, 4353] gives 0.3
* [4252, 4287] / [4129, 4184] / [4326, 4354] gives 1.0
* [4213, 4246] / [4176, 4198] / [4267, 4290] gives -2.0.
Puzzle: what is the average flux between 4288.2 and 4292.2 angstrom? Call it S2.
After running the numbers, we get 11.8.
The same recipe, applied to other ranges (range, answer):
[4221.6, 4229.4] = 10.6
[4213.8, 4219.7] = 12.8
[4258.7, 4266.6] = 12.1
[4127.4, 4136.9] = 11.2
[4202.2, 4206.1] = 11.1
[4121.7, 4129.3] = 11.4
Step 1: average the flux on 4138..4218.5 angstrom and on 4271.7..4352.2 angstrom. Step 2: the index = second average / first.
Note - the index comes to 1.0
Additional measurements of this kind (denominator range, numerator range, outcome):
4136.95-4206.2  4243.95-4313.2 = 1.01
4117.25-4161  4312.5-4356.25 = 1.14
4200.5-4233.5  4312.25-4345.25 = 1.08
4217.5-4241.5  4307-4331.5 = 1.04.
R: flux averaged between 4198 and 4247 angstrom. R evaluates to 11.9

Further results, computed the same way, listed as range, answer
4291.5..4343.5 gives 11.5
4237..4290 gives 11.9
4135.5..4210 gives 11.1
